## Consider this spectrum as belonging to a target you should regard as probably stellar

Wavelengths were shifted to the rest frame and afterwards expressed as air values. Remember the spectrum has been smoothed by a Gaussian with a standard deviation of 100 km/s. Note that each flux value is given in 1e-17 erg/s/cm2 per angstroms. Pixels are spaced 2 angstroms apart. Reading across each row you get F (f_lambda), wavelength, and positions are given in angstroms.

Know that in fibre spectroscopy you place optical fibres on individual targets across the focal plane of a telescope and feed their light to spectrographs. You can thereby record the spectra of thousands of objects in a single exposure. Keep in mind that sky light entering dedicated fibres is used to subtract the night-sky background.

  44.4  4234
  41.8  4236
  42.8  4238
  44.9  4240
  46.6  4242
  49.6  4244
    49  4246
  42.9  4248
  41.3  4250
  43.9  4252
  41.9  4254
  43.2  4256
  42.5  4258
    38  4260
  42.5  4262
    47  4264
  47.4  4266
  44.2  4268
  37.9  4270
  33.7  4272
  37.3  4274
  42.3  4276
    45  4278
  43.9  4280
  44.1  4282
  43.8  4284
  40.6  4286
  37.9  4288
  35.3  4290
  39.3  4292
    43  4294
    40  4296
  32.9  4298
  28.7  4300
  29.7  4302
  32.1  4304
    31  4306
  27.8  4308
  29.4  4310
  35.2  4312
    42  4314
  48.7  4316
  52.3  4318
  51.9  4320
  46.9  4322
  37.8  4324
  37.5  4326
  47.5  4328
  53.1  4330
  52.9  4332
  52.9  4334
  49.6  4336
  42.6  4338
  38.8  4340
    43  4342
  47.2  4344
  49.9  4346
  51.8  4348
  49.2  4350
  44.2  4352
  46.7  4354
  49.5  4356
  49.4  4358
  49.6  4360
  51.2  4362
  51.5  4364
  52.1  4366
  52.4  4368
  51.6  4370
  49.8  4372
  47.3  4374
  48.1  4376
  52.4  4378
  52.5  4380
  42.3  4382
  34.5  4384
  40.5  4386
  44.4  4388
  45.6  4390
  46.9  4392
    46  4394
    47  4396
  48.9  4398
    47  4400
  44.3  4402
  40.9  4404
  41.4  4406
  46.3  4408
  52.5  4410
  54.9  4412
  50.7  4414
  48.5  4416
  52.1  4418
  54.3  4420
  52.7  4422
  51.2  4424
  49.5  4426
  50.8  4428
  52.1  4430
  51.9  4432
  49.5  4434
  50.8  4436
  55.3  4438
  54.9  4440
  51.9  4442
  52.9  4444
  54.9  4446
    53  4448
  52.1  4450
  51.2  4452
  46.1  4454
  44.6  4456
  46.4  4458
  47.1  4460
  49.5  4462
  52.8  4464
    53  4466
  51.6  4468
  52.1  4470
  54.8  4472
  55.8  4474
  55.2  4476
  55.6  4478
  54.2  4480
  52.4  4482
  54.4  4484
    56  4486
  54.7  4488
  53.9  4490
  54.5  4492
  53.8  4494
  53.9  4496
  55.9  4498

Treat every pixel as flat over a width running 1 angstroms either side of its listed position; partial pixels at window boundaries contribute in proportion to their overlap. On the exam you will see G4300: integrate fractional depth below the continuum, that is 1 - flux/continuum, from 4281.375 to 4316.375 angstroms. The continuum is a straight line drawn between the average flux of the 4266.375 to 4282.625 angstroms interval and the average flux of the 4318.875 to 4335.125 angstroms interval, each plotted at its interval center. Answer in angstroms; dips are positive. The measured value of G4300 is 6.1 angstroms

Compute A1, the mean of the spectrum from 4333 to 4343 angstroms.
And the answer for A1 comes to 45.4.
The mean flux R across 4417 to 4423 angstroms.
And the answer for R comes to 53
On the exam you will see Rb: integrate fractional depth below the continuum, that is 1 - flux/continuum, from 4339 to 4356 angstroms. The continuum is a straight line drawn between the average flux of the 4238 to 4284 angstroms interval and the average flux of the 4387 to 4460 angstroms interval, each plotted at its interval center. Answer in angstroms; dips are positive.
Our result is 0.00 angstroms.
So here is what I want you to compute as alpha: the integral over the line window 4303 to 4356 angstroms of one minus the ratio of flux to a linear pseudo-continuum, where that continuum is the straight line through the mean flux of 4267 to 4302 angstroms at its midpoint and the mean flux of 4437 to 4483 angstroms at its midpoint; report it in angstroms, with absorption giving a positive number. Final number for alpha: -1.9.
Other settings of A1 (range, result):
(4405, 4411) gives 46.7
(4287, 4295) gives 38.9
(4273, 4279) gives 41.5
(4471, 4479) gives 55.3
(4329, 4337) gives 52.1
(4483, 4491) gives 54.8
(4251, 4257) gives 43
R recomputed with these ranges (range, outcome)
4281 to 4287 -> 42.8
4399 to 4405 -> 44.1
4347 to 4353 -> 48.4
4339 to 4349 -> 46.1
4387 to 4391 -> 45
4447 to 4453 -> 52.1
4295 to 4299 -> 36.5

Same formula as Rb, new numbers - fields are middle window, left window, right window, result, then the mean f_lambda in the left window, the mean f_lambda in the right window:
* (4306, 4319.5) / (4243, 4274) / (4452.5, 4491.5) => 1.83 angstroms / 42.8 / 52.1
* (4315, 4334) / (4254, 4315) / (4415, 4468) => -2.76 angstroms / 38.6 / 51.1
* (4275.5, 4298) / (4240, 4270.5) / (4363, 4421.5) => 1.95 angstroms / 44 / 47.9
